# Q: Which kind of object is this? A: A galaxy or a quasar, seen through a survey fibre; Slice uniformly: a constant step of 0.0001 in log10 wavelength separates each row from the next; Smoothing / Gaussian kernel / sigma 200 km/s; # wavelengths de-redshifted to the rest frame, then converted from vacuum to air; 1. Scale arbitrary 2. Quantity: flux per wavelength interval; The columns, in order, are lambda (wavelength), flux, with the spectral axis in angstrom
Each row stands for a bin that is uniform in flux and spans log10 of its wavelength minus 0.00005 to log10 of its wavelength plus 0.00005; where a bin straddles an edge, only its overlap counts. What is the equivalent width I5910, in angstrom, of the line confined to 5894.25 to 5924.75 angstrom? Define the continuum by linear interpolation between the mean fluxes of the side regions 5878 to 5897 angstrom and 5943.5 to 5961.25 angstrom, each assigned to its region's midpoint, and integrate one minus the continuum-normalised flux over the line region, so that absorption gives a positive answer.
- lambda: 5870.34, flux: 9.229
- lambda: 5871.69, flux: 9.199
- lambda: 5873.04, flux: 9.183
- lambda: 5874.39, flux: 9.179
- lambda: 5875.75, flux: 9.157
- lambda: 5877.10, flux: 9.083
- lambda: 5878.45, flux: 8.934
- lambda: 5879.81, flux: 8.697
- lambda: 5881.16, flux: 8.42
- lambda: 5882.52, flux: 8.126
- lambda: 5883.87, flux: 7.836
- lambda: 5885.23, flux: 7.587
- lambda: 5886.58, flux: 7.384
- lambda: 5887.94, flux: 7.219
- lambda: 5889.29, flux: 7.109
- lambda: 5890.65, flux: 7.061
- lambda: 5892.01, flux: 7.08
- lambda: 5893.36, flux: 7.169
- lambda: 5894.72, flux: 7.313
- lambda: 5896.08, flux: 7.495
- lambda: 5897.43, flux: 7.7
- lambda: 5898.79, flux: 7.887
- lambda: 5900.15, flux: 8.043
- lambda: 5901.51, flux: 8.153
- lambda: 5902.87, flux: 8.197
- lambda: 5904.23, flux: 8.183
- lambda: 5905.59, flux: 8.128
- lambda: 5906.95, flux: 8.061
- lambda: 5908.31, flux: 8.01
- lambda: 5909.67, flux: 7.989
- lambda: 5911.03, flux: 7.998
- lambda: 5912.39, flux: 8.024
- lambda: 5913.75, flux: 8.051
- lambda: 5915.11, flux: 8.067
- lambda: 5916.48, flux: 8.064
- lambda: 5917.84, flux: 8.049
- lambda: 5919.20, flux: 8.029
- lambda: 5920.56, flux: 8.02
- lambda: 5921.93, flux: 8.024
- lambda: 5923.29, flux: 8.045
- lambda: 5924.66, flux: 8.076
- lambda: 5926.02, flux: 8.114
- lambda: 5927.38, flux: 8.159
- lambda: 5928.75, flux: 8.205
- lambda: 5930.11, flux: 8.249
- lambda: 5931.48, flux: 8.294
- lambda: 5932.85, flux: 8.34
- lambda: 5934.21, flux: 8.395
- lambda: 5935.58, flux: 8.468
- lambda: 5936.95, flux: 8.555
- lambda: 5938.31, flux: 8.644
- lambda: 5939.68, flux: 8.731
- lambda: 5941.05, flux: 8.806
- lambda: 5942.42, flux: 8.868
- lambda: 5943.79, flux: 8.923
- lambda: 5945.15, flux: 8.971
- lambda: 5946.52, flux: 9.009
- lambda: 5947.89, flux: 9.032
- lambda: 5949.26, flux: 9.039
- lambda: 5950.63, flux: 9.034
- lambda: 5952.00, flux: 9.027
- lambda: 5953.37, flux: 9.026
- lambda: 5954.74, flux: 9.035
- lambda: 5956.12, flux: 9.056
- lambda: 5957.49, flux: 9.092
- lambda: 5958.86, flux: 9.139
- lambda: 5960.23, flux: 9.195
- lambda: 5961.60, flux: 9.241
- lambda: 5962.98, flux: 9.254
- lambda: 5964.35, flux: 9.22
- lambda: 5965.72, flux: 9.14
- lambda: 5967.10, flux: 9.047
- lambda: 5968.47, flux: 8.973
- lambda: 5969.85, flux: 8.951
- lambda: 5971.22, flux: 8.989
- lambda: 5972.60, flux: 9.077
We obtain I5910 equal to 0.5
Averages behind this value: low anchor 7.66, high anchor 9.06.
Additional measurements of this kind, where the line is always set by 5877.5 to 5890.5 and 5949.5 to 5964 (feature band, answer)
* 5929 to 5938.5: 0.4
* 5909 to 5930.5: 1.1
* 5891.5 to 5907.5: 0.7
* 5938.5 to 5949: 0.0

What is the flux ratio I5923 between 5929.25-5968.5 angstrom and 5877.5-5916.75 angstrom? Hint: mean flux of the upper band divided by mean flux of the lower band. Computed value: 1.1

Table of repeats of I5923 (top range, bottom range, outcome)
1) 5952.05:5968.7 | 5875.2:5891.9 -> 1.14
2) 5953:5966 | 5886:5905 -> 1.21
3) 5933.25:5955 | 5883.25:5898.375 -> 1.20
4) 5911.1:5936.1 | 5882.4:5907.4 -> 1.06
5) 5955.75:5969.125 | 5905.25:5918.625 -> 1.14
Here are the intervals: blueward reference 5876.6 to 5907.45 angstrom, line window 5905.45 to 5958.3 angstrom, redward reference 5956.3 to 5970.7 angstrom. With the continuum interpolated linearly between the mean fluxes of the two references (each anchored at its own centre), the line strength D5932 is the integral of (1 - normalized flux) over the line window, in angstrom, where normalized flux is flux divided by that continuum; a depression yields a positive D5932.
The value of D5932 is 0.7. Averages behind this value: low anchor 7.85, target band 8.46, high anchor 9.12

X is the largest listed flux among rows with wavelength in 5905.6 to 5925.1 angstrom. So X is 8.076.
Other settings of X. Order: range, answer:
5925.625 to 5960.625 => 9.195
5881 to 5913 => 8.42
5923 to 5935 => 8.395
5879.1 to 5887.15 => 8.697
